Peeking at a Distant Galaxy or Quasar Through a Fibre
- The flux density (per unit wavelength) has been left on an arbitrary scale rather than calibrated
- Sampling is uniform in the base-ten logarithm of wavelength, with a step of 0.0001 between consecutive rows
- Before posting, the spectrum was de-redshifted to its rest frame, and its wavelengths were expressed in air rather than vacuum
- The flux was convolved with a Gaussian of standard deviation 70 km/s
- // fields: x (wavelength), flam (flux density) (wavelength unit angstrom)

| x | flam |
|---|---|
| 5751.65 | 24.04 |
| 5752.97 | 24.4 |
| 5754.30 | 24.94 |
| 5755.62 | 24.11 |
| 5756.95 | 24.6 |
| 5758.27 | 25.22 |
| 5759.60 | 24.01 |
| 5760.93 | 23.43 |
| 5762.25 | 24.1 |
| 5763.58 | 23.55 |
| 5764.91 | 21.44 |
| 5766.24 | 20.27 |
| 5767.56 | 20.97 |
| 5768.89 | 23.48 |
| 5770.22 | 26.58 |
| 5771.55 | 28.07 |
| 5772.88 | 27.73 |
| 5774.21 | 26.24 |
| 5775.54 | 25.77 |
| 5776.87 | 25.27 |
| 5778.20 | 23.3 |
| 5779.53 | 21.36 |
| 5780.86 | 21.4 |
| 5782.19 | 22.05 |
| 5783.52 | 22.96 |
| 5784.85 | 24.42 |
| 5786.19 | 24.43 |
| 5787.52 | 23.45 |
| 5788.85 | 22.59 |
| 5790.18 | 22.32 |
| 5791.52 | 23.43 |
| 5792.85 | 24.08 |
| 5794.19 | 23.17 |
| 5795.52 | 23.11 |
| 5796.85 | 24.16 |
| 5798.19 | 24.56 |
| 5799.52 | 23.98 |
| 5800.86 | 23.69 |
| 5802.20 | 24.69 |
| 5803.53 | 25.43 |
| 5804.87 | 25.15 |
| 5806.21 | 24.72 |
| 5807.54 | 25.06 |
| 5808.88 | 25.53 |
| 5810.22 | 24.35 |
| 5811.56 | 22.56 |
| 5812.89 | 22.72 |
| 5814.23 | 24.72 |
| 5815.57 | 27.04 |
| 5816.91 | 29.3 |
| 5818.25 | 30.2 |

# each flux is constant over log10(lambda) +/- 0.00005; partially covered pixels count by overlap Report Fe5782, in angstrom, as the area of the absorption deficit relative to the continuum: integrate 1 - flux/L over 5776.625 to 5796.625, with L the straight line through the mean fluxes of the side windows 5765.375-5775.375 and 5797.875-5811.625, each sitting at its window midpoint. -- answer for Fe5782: 1.25 angstrom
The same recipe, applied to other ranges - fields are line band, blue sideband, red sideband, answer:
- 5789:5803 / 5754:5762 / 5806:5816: 0.45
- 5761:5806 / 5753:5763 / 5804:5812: 1.14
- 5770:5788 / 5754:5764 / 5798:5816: -0.07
